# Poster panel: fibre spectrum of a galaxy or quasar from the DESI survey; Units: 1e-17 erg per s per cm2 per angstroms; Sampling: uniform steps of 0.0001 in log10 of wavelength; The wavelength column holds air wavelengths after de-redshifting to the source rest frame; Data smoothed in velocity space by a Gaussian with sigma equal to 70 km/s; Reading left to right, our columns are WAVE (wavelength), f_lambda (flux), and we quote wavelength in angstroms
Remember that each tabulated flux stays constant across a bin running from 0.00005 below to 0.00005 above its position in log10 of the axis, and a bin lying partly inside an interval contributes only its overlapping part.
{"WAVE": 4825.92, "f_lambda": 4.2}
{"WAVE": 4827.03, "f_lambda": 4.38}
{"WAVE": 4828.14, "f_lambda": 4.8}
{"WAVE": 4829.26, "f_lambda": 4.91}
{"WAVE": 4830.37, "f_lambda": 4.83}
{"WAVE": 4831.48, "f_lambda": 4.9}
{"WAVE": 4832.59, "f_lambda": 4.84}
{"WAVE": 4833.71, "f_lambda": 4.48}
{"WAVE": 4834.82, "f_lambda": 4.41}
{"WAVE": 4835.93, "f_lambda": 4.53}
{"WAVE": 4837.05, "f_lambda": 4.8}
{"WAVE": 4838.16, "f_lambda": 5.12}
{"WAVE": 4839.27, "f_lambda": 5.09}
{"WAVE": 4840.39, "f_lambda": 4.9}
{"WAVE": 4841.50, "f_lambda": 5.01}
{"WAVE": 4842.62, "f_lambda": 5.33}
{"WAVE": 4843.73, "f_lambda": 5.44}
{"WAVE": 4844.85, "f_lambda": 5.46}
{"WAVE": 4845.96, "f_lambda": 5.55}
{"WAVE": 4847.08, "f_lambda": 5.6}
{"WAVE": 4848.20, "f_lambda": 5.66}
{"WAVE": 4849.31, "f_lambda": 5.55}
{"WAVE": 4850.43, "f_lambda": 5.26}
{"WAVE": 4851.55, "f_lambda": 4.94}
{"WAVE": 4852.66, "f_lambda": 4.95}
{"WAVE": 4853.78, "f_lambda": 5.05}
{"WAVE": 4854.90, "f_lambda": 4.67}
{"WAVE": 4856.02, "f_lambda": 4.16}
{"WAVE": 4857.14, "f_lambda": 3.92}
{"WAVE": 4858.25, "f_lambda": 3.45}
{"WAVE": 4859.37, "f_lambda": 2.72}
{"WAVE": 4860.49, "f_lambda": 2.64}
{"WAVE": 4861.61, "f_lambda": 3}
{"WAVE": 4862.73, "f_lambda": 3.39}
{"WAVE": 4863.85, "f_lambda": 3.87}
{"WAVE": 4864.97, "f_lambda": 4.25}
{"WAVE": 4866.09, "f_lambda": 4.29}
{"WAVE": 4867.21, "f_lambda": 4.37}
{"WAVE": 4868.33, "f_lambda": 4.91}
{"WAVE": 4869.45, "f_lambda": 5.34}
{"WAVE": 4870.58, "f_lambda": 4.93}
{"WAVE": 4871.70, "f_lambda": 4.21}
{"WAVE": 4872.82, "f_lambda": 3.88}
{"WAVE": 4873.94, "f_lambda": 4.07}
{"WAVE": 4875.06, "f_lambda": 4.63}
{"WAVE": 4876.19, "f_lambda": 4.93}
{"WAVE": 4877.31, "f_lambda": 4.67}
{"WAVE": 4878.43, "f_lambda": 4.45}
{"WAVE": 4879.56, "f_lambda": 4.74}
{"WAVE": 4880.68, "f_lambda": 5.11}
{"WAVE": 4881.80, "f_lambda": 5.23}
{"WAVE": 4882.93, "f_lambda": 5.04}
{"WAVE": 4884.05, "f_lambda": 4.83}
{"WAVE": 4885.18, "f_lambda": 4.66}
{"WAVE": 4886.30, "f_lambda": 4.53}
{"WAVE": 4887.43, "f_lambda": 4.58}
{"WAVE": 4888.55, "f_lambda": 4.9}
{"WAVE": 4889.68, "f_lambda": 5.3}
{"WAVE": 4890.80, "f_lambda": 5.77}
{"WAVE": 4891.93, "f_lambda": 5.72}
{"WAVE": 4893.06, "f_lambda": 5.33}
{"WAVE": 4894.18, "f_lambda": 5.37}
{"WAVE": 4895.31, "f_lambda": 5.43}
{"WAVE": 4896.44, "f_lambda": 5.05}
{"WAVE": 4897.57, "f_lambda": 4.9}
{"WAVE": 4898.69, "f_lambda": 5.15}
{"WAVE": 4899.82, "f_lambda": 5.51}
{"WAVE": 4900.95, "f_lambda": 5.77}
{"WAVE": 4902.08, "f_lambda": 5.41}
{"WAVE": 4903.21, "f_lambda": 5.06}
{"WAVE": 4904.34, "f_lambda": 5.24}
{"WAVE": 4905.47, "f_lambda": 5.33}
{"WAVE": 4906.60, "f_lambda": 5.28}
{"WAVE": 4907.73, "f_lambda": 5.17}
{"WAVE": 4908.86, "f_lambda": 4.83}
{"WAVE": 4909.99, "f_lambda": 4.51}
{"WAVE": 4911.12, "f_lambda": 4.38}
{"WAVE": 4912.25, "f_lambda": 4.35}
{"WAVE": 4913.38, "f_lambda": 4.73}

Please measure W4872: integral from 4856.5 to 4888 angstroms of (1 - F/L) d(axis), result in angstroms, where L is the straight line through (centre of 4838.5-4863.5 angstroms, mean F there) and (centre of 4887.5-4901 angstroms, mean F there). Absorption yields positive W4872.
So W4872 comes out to 4.2 angstroms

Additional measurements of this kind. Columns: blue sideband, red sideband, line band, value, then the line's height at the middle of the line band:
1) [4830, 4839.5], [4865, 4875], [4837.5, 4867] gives 0.36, 4.63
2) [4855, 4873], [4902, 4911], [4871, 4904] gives -2.89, 4.57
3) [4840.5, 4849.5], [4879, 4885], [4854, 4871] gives 3.90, 5.21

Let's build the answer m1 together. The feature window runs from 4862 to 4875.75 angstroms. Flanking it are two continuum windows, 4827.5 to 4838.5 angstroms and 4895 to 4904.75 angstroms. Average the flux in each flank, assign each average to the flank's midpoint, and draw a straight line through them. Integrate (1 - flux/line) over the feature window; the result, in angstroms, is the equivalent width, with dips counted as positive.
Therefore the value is 1.9 angstroms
